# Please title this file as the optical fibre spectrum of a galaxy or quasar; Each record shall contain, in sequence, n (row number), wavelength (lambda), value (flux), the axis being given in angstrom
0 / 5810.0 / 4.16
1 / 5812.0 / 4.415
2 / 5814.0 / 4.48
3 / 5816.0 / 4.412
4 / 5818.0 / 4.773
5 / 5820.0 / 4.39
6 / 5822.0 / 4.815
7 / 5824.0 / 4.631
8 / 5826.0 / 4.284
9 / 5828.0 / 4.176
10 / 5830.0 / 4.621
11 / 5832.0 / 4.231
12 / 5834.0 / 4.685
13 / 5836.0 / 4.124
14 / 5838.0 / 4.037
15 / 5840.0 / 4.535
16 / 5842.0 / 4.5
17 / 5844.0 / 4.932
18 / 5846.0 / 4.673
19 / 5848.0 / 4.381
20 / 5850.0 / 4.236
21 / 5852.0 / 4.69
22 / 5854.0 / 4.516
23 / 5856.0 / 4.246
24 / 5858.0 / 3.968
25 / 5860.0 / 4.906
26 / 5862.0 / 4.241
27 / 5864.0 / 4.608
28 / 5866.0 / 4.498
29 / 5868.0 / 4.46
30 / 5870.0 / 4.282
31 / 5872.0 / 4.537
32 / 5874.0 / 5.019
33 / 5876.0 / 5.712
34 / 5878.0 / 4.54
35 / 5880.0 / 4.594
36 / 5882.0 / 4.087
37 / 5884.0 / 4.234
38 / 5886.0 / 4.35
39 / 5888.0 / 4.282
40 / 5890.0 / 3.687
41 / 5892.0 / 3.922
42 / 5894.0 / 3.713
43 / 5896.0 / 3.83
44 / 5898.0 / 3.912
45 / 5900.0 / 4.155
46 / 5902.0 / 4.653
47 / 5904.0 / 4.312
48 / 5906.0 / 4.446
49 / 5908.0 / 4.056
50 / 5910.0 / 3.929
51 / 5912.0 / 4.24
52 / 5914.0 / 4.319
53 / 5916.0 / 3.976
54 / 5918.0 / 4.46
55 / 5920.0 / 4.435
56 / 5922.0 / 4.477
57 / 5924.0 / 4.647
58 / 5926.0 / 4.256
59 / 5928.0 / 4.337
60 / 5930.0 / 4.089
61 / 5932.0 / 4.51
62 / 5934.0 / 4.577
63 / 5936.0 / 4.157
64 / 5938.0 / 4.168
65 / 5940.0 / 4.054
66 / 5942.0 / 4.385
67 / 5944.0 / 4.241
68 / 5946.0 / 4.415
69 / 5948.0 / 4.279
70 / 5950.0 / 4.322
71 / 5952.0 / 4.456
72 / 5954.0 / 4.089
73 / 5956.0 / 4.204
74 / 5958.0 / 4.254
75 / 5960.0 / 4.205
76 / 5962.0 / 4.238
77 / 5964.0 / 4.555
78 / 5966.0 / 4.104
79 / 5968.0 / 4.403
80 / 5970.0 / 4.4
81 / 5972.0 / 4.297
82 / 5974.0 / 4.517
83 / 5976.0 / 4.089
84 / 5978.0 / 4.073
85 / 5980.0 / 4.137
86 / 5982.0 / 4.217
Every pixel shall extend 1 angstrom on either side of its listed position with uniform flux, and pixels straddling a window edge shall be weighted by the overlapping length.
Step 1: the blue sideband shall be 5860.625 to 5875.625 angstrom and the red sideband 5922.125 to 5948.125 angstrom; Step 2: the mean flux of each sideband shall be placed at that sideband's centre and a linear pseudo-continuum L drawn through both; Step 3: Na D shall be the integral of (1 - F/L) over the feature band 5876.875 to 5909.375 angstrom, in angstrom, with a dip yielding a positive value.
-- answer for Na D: 2.2 angstrom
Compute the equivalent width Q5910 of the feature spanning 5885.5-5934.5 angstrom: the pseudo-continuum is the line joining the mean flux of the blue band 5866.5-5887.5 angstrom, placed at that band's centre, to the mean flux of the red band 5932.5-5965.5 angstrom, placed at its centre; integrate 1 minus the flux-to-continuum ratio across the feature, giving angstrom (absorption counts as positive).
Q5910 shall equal 2.4 angstrom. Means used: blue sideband 4.57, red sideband 4.29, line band 4.22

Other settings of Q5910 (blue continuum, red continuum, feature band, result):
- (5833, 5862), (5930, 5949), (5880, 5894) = 0.9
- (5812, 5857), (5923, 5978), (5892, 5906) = 0.9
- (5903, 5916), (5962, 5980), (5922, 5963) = -0.5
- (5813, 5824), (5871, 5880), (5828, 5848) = 1.0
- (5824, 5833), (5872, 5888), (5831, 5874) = 0.2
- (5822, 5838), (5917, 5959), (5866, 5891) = -0.7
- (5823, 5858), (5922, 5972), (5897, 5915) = 0.5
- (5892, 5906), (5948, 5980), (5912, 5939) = -1.0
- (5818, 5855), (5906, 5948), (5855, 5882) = -1.0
